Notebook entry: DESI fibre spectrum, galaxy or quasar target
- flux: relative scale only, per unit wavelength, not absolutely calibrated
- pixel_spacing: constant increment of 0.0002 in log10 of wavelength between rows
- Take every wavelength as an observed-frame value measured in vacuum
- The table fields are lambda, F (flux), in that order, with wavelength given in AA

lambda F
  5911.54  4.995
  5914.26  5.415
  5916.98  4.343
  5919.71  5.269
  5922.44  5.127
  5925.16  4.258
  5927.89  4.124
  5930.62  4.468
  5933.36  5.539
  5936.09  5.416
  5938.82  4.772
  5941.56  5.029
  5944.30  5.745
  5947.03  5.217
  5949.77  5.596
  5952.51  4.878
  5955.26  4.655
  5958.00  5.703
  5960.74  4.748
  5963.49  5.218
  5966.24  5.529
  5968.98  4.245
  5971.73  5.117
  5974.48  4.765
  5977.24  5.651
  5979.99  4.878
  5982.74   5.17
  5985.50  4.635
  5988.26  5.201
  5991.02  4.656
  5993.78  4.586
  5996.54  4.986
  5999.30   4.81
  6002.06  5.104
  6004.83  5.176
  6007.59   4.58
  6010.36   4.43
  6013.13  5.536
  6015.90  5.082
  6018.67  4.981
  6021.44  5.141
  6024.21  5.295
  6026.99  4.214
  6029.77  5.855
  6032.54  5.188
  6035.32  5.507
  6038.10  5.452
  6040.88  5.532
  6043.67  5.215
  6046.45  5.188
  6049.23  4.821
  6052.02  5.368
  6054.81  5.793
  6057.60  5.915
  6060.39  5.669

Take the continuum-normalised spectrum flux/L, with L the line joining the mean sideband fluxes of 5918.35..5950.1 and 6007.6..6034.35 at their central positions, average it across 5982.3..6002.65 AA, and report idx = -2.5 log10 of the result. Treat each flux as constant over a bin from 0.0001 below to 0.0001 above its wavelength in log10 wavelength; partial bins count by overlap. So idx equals 0.04 mag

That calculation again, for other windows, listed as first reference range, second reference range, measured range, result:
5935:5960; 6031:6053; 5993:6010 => 0.085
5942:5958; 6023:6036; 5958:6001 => 0.055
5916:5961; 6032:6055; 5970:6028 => 0.050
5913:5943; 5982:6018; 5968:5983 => -0.015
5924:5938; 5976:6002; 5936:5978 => -0.060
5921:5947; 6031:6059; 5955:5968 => -0.026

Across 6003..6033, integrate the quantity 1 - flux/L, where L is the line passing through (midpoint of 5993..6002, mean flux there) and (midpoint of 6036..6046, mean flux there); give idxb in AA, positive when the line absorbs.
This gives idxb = 0.4 AA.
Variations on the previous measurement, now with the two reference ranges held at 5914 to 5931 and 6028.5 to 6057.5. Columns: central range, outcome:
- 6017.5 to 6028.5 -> 0.8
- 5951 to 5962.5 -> -0.3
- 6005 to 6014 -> 0.6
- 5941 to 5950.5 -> -1.2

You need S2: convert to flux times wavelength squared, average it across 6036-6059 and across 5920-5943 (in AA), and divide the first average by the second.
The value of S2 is 1.16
